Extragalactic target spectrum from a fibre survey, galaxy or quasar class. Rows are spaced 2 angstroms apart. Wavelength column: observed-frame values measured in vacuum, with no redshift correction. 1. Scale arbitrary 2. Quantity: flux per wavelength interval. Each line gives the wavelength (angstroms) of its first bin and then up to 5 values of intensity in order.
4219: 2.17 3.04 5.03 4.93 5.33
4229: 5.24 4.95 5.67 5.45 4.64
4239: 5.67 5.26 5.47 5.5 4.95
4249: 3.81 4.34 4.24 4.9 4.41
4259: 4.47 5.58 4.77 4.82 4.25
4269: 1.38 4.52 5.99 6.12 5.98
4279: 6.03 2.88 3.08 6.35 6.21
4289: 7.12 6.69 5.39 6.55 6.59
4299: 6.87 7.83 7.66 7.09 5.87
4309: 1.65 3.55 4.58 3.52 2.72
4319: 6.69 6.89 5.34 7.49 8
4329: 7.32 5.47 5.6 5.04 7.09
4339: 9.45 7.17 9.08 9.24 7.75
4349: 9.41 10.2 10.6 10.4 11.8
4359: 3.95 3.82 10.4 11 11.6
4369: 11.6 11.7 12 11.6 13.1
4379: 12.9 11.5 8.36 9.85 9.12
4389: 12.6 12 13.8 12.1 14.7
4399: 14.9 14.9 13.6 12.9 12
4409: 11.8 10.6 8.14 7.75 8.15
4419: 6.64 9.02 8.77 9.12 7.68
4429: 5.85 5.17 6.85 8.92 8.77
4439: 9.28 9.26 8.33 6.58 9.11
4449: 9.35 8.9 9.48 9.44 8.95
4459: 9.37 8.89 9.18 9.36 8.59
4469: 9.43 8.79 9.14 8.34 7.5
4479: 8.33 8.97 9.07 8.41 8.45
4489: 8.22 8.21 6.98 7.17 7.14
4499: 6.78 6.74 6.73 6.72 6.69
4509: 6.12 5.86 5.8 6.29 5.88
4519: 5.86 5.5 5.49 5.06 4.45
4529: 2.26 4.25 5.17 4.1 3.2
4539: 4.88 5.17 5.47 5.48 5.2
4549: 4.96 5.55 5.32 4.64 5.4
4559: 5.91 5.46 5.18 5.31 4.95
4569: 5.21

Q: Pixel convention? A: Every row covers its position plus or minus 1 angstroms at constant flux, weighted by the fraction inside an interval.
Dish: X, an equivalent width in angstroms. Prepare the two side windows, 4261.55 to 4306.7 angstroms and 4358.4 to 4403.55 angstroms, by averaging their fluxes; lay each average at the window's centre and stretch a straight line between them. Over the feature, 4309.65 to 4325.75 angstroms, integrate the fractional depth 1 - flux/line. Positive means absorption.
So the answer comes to 5.7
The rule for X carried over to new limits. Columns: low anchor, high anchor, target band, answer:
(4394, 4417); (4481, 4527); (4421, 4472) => 6.03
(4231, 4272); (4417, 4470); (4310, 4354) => -4.00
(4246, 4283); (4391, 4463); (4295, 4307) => -2.71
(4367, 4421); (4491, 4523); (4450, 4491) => -4.01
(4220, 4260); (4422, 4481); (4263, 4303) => 0.66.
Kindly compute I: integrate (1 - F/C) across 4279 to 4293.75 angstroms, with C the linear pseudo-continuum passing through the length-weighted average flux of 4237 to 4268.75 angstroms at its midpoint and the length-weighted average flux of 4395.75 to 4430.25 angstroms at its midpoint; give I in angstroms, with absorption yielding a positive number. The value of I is 1.3 angstroms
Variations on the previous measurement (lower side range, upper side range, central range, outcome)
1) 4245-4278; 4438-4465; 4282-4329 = -1.6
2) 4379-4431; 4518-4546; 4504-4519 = -1.3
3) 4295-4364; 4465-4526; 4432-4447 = -2.4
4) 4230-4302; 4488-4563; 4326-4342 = -4.6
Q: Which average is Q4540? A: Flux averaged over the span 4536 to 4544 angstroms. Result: 4.68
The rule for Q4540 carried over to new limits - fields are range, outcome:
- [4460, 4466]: 9.14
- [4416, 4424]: 8.14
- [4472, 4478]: 8.33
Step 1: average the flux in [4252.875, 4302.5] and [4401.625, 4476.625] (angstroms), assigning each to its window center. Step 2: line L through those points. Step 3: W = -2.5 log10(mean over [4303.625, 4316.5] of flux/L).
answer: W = 0.347 mag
